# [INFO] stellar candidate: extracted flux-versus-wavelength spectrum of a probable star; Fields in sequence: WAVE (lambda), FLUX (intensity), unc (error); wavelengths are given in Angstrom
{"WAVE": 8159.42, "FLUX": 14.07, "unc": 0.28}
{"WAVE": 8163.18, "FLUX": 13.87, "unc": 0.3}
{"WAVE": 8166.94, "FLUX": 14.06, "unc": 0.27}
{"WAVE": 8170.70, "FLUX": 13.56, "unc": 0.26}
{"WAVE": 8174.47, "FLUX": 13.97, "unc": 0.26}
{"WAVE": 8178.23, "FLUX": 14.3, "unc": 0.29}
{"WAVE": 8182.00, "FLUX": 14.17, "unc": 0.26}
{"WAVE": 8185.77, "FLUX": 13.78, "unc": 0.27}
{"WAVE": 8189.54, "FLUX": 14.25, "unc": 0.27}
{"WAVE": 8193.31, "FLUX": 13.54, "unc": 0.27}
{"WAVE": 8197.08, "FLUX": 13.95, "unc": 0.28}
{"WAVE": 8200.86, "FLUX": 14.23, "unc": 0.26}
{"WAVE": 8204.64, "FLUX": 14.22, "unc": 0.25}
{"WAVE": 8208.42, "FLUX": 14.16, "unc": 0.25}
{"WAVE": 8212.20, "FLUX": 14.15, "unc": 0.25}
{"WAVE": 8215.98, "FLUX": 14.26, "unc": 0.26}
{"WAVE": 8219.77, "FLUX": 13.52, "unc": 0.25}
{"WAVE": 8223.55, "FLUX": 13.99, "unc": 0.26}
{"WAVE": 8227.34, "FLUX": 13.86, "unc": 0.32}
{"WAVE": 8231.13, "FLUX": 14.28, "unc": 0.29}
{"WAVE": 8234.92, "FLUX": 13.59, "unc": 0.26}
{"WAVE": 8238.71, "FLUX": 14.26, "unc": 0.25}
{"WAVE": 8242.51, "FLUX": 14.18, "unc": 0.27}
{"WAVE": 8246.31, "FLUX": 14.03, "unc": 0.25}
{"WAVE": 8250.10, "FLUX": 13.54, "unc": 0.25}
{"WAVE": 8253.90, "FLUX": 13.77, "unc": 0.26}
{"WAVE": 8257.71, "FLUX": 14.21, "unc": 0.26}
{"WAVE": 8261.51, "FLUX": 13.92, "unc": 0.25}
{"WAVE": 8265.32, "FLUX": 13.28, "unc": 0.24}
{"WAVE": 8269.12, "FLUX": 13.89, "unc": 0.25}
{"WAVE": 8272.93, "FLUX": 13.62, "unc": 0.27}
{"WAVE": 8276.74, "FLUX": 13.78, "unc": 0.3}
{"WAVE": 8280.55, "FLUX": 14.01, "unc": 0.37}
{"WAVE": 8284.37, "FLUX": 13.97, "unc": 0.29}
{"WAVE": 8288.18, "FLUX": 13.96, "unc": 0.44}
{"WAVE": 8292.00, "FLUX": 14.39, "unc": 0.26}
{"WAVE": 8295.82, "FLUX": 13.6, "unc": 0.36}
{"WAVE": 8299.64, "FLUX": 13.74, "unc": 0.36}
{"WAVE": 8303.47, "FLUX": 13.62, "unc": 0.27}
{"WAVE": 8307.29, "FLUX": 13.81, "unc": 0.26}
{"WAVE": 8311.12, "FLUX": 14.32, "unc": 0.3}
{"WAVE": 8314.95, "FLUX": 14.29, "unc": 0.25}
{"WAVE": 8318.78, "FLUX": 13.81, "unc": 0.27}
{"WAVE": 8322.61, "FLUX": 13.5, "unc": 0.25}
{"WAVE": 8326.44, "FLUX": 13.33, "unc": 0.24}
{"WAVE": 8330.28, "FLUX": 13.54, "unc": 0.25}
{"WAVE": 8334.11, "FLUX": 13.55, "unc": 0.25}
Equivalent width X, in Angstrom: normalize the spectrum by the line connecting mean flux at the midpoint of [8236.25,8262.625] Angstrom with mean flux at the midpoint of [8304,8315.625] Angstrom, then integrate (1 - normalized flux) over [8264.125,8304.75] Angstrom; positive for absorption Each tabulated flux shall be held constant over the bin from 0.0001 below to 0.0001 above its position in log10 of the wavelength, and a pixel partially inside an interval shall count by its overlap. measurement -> 0.6 Angstrom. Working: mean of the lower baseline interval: 14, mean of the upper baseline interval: 14.1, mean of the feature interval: 13.8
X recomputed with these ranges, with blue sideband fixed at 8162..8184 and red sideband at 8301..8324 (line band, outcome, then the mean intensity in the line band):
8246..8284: 0.34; 13.8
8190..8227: -0.11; 14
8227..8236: 0.00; 13.9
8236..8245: -0.13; 14.1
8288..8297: -0.07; 14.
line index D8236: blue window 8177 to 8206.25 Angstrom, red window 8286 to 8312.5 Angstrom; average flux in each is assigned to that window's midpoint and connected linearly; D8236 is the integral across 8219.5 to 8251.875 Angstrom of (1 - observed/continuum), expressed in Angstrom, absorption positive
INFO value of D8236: 0.1 Angstrom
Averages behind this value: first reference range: 14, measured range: 13.9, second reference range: 13.9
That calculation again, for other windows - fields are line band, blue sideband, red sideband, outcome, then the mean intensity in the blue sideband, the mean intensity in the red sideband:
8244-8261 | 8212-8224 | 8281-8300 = 0.1 Angstrom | 14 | 14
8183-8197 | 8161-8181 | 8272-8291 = 0.1 Angstrom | 14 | 13.9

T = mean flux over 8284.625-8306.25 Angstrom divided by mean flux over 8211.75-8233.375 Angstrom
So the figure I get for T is 0.99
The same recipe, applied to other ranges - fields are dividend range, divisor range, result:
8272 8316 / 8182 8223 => 0.99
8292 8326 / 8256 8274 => 1.00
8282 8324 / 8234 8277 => 1.00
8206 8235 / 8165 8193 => 1.00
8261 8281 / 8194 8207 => 0.97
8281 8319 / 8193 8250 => 1.00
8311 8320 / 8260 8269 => 1.04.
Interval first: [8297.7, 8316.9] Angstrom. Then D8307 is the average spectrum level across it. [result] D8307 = 14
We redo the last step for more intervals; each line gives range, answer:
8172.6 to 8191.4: 14.1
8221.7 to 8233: 14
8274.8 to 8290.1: 13.9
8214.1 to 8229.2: 13.9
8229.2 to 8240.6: 14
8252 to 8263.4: 14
